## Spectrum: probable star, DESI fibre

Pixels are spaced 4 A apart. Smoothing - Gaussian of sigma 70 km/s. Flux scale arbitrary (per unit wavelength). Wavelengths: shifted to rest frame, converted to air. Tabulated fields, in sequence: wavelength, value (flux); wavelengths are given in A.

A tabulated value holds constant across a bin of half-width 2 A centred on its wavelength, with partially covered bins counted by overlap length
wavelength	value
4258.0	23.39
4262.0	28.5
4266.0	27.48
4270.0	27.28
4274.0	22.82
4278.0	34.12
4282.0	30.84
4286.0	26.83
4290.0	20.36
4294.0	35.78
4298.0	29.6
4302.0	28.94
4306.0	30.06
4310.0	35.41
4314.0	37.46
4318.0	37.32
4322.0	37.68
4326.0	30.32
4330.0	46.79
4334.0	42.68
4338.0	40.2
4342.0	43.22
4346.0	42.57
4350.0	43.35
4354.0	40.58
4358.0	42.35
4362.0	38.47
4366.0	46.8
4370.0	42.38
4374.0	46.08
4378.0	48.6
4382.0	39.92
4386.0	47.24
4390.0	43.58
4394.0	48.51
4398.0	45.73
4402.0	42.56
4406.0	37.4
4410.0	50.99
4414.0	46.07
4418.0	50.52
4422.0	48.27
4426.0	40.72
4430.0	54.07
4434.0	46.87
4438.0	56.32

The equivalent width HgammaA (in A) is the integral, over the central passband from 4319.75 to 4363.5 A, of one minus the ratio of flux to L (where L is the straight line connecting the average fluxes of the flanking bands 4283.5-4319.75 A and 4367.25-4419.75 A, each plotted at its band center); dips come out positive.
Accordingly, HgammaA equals -3.98 A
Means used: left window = 31.3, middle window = 40.8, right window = 45.3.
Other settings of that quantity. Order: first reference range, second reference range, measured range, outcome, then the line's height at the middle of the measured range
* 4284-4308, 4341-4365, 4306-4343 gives -3.30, 35.3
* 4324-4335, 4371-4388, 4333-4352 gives -0.58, 41.1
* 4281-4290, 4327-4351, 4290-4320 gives -0.09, 32.5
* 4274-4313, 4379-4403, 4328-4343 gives -2.82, 36.4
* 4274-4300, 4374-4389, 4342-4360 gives -1.06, 40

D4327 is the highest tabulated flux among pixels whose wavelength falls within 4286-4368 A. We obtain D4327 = 46.8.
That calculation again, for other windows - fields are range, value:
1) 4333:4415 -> 50.99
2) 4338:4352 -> 43.35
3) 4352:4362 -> 42.35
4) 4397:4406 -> 45.73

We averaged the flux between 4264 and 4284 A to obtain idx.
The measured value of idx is 28.5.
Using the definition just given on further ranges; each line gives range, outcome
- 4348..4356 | 42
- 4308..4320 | 36.7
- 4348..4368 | 42.3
